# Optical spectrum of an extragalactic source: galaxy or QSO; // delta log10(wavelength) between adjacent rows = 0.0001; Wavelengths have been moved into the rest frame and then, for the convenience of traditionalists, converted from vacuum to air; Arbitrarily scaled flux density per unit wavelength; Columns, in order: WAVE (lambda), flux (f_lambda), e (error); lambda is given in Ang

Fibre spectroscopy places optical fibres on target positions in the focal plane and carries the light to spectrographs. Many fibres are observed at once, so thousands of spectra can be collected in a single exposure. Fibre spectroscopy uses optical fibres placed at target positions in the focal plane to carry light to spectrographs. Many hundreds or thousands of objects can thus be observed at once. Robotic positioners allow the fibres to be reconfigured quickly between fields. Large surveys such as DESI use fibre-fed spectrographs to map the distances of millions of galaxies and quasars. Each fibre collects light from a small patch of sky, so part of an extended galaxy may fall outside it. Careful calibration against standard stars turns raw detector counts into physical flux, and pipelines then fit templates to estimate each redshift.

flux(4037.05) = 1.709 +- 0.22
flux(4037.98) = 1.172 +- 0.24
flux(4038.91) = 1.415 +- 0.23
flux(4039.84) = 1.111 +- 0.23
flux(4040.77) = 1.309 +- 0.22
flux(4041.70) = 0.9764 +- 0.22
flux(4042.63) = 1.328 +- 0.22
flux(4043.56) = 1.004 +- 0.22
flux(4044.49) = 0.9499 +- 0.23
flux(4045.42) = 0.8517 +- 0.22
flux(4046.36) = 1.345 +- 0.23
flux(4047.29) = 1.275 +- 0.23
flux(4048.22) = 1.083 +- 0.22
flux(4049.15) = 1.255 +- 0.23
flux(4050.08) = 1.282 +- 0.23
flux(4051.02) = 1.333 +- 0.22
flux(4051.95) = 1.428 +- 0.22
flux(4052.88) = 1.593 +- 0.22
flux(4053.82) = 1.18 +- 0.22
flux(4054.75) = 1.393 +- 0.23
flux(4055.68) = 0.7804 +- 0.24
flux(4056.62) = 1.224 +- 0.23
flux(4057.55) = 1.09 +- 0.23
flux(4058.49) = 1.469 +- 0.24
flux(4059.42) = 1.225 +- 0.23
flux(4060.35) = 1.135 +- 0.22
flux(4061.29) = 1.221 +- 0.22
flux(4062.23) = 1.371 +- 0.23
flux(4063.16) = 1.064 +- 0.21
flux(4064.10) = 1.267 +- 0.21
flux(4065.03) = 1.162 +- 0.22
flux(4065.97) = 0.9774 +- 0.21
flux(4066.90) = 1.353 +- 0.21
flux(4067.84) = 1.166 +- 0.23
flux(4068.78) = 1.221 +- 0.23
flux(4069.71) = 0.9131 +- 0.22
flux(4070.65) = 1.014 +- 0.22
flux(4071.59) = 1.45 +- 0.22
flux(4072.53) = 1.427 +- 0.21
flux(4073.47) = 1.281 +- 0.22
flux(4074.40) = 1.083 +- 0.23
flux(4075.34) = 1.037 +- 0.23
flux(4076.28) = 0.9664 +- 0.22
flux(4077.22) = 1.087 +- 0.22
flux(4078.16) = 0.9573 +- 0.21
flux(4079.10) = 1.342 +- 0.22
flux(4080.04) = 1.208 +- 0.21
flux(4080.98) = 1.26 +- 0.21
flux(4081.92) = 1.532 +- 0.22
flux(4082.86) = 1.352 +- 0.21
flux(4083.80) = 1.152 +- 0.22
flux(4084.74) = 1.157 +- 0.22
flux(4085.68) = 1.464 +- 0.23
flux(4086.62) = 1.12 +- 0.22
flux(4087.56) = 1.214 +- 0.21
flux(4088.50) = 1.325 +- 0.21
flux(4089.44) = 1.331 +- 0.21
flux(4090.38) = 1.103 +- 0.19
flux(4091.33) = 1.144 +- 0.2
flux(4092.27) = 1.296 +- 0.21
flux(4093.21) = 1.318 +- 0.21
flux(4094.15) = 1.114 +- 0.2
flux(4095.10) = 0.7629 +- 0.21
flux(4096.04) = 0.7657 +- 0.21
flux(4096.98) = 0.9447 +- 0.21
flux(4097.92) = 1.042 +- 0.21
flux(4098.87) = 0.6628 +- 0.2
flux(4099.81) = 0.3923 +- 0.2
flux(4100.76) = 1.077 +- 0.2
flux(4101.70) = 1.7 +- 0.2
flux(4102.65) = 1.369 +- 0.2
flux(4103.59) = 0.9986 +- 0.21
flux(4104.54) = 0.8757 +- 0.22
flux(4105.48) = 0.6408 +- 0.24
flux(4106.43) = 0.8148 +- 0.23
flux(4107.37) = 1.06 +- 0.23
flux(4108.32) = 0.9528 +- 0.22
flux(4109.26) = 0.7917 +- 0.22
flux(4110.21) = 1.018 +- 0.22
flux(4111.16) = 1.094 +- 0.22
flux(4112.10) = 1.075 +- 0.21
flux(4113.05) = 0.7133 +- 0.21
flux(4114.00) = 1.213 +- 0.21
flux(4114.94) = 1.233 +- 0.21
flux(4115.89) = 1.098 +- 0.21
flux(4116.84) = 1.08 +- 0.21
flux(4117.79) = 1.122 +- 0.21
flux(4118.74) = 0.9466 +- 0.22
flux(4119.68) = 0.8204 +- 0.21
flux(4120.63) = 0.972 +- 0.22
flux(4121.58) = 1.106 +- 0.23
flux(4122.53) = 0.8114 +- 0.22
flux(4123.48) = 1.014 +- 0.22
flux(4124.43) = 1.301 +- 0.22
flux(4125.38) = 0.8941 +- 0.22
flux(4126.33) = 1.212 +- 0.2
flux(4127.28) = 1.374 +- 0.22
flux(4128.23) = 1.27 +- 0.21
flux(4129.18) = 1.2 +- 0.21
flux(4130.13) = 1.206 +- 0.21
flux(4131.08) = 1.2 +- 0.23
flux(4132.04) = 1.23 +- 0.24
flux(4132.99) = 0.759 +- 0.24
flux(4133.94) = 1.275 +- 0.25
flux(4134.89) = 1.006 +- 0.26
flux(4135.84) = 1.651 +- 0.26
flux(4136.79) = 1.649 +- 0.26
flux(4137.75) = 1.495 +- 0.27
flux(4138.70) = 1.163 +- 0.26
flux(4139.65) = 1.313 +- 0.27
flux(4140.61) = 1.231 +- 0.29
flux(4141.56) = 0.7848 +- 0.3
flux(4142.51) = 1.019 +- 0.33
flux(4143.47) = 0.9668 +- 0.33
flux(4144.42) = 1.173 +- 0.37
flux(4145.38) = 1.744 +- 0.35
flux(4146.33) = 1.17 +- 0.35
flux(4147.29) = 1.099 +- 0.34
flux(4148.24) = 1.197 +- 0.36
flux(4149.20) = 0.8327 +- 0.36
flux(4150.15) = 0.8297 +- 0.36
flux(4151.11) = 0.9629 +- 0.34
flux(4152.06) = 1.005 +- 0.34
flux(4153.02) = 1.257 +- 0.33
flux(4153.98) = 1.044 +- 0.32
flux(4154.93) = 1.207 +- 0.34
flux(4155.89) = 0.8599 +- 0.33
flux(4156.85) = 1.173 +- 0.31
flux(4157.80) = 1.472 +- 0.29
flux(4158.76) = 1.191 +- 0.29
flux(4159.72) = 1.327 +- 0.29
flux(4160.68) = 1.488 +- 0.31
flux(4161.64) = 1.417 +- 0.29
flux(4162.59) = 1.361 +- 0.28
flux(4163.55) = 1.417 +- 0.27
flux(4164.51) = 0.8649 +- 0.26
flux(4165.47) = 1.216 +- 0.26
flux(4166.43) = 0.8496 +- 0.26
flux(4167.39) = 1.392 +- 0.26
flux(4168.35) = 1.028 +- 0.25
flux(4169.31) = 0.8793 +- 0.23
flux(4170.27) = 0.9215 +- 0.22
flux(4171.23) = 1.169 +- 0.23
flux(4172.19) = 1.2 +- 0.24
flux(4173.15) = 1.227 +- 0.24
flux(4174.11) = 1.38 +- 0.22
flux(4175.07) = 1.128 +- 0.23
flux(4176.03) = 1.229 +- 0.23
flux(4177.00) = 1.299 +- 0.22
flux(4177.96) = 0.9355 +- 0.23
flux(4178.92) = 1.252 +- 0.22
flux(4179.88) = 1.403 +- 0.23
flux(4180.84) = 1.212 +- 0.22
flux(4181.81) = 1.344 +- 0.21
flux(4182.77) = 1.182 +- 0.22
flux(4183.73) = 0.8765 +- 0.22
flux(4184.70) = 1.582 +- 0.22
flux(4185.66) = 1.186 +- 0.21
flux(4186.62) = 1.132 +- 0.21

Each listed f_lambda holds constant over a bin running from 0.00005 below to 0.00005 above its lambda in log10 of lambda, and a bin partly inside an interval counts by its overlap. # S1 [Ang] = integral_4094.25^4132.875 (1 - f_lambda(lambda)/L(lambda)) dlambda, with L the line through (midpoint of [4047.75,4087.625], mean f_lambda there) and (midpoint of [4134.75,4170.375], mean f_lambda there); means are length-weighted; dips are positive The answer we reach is 5.5 Ang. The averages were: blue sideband 1.22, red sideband 1.18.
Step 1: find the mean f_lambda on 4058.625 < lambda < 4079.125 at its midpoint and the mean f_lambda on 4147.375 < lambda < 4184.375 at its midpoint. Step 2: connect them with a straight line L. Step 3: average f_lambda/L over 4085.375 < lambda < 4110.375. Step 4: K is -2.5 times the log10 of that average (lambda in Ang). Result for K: 0.119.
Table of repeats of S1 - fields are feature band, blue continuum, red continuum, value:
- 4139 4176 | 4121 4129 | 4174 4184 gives 0.6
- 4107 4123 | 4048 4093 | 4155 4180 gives 2.7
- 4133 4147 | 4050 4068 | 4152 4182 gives -0.4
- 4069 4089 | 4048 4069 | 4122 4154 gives 0.1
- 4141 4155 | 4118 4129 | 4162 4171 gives 0.1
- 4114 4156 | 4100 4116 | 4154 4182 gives -1.2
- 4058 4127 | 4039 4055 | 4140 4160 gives 4.0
